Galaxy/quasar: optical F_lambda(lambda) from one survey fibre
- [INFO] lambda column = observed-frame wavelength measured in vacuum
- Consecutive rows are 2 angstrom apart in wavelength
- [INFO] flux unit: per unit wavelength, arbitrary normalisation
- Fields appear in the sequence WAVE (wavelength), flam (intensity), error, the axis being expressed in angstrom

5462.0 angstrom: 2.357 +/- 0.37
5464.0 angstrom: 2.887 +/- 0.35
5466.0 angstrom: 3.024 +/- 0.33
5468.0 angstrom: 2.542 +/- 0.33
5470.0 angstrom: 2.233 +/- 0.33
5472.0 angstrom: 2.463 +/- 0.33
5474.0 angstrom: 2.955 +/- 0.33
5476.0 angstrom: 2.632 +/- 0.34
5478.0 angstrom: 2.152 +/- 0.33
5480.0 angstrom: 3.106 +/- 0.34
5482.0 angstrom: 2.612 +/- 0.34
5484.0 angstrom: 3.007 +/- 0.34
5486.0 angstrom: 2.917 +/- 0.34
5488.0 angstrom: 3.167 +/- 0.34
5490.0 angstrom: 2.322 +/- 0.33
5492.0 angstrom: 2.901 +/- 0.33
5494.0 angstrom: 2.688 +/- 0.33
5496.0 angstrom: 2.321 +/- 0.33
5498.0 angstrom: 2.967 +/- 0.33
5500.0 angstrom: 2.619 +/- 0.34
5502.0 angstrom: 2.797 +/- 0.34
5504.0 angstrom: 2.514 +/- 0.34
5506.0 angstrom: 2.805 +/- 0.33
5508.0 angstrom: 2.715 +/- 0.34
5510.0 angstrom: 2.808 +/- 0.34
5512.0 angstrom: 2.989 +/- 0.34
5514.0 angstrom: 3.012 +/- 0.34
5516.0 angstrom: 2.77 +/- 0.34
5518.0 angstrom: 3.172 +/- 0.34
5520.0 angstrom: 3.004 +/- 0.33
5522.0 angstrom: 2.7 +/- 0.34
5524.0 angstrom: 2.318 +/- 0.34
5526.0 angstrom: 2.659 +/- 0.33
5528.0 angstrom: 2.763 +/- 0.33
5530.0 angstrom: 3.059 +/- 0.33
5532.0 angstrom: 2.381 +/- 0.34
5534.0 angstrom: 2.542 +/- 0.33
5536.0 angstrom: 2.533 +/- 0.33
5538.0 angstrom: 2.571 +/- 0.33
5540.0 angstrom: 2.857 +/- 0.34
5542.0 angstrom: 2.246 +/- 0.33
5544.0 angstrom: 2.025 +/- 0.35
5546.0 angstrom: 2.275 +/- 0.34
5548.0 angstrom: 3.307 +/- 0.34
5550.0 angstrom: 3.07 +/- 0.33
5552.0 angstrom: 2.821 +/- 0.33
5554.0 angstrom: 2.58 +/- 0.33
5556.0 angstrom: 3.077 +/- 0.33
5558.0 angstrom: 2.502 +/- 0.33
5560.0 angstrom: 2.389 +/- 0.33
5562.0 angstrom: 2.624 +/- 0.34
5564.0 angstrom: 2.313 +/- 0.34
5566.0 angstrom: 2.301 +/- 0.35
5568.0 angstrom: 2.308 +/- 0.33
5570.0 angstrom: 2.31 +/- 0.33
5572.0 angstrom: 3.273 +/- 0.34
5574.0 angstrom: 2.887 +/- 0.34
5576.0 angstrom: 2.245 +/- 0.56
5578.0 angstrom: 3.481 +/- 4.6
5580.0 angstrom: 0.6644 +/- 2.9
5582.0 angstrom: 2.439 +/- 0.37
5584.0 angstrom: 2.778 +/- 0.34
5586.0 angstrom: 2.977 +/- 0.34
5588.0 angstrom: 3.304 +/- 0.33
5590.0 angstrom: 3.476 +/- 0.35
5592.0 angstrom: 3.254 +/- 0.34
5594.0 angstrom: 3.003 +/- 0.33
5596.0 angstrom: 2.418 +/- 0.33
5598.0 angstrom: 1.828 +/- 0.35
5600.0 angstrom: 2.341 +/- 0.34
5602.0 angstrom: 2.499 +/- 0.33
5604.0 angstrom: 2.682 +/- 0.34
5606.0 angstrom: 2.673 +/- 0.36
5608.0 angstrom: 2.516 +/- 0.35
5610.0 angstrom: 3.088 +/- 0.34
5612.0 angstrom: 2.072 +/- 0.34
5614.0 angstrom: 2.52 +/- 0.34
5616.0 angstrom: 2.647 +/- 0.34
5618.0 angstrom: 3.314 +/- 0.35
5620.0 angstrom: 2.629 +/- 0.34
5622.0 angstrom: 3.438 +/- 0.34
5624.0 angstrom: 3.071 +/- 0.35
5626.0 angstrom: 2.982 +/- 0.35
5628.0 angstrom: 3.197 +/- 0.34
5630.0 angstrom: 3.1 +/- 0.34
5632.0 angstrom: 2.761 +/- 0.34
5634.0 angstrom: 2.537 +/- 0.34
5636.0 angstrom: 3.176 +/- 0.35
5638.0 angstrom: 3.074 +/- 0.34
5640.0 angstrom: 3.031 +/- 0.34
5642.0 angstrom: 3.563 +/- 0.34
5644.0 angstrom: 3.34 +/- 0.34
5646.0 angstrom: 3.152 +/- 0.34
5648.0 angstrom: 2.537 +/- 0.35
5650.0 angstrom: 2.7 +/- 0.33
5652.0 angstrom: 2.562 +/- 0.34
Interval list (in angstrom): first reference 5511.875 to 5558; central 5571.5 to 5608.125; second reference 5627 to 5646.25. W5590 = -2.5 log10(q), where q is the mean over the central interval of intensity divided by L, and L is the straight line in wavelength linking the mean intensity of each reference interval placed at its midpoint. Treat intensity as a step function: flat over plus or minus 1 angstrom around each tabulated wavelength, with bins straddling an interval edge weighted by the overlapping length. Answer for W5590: 0.10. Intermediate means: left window 2.72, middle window 2.67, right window 3.09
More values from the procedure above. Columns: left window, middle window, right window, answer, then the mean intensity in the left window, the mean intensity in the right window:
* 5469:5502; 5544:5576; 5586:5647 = 0.07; 2.69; 2.89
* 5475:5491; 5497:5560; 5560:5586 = -0.04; 2.74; 2.49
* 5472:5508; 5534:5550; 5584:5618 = 0.06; 2.73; 2.73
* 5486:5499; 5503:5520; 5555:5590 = -0.06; 2.74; 2.61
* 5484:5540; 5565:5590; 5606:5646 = 0.10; 2.75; 2.95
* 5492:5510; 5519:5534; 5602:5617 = -0.01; 2.7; 2.59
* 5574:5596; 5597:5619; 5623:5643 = 0.13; 2.75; 3.05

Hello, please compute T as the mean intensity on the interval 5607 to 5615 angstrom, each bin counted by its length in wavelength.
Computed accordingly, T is 2.55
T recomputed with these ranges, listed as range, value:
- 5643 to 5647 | 3.25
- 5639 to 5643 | 3.3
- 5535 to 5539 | 2.55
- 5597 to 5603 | 2.22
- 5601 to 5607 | 2.62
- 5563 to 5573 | 2.5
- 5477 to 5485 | 2.72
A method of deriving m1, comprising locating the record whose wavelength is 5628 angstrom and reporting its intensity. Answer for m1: 3.197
